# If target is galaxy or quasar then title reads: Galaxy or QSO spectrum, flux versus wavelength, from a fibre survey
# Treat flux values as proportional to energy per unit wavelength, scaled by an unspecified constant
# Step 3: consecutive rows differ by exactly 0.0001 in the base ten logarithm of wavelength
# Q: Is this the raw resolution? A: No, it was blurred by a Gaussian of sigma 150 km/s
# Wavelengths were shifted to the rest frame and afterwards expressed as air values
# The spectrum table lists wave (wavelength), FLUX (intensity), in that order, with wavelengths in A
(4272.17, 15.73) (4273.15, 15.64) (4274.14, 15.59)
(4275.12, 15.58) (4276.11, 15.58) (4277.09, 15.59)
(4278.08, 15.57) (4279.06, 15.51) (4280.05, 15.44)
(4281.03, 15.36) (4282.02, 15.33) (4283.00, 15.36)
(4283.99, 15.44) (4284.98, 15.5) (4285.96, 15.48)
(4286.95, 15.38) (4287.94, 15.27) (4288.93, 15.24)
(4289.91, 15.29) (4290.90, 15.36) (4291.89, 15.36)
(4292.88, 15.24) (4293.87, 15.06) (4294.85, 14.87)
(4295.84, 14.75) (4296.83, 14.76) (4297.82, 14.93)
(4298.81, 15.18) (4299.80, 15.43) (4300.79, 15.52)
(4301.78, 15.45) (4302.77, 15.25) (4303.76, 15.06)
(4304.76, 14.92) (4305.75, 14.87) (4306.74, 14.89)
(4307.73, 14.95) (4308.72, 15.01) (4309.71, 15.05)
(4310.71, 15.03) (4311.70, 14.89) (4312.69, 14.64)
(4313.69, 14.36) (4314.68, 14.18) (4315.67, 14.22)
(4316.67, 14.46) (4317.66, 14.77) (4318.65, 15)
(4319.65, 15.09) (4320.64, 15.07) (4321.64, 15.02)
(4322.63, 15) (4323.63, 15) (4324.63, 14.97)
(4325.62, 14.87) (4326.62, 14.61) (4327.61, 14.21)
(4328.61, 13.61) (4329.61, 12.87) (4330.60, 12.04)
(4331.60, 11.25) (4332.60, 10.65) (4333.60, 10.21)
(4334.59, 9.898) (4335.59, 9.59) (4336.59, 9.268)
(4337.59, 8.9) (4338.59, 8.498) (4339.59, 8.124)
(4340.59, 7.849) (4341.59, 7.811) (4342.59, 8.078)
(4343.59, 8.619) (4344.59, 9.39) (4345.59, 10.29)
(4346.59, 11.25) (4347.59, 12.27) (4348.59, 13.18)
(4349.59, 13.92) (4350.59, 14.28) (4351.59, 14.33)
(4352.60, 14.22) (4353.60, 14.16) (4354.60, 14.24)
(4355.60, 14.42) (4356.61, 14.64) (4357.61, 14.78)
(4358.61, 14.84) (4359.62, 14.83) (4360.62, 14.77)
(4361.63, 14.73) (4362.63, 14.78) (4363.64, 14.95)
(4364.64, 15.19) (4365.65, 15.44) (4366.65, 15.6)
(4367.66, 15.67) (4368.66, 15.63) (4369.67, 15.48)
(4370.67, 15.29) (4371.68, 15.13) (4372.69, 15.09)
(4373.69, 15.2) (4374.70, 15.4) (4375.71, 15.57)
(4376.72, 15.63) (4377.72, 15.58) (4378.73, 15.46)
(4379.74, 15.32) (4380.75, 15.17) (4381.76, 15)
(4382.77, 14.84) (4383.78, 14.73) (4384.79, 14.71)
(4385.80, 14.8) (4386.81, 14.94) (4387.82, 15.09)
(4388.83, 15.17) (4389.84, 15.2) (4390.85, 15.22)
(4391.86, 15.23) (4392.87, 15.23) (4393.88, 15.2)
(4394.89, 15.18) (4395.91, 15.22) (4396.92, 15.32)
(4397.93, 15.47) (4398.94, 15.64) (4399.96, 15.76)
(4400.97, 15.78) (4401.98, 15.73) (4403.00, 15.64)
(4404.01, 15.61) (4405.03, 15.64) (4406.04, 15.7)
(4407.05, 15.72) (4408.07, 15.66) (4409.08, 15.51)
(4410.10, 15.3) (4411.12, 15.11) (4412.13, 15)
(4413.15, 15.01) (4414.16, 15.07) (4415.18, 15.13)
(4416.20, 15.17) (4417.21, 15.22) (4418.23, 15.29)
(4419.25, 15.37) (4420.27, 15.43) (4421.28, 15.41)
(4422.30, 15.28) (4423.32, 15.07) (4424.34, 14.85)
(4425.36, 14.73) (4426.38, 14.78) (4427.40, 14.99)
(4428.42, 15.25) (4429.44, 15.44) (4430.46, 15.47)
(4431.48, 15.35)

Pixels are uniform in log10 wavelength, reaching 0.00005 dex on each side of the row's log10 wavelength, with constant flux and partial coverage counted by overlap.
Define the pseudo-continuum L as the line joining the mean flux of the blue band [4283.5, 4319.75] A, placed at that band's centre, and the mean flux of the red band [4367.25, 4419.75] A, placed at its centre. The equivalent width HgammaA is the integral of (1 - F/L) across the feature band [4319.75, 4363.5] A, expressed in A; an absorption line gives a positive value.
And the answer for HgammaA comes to 7.67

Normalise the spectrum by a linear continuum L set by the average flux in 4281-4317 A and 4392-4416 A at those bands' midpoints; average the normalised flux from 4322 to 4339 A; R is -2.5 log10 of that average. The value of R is 0.24 mag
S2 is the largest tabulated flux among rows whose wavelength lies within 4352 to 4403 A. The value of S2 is 15.78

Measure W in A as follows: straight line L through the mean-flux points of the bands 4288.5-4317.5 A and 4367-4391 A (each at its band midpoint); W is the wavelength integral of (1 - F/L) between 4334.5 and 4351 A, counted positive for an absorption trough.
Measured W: 5.52 A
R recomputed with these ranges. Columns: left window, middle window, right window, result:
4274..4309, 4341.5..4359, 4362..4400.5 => 0.21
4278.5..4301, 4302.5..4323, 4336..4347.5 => -0.19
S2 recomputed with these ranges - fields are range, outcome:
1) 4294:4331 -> 15.52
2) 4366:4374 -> 15.67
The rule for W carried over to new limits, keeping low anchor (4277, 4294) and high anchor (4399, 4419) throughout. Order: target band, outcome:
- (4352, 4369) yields 0.59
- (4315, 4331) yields 0.99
